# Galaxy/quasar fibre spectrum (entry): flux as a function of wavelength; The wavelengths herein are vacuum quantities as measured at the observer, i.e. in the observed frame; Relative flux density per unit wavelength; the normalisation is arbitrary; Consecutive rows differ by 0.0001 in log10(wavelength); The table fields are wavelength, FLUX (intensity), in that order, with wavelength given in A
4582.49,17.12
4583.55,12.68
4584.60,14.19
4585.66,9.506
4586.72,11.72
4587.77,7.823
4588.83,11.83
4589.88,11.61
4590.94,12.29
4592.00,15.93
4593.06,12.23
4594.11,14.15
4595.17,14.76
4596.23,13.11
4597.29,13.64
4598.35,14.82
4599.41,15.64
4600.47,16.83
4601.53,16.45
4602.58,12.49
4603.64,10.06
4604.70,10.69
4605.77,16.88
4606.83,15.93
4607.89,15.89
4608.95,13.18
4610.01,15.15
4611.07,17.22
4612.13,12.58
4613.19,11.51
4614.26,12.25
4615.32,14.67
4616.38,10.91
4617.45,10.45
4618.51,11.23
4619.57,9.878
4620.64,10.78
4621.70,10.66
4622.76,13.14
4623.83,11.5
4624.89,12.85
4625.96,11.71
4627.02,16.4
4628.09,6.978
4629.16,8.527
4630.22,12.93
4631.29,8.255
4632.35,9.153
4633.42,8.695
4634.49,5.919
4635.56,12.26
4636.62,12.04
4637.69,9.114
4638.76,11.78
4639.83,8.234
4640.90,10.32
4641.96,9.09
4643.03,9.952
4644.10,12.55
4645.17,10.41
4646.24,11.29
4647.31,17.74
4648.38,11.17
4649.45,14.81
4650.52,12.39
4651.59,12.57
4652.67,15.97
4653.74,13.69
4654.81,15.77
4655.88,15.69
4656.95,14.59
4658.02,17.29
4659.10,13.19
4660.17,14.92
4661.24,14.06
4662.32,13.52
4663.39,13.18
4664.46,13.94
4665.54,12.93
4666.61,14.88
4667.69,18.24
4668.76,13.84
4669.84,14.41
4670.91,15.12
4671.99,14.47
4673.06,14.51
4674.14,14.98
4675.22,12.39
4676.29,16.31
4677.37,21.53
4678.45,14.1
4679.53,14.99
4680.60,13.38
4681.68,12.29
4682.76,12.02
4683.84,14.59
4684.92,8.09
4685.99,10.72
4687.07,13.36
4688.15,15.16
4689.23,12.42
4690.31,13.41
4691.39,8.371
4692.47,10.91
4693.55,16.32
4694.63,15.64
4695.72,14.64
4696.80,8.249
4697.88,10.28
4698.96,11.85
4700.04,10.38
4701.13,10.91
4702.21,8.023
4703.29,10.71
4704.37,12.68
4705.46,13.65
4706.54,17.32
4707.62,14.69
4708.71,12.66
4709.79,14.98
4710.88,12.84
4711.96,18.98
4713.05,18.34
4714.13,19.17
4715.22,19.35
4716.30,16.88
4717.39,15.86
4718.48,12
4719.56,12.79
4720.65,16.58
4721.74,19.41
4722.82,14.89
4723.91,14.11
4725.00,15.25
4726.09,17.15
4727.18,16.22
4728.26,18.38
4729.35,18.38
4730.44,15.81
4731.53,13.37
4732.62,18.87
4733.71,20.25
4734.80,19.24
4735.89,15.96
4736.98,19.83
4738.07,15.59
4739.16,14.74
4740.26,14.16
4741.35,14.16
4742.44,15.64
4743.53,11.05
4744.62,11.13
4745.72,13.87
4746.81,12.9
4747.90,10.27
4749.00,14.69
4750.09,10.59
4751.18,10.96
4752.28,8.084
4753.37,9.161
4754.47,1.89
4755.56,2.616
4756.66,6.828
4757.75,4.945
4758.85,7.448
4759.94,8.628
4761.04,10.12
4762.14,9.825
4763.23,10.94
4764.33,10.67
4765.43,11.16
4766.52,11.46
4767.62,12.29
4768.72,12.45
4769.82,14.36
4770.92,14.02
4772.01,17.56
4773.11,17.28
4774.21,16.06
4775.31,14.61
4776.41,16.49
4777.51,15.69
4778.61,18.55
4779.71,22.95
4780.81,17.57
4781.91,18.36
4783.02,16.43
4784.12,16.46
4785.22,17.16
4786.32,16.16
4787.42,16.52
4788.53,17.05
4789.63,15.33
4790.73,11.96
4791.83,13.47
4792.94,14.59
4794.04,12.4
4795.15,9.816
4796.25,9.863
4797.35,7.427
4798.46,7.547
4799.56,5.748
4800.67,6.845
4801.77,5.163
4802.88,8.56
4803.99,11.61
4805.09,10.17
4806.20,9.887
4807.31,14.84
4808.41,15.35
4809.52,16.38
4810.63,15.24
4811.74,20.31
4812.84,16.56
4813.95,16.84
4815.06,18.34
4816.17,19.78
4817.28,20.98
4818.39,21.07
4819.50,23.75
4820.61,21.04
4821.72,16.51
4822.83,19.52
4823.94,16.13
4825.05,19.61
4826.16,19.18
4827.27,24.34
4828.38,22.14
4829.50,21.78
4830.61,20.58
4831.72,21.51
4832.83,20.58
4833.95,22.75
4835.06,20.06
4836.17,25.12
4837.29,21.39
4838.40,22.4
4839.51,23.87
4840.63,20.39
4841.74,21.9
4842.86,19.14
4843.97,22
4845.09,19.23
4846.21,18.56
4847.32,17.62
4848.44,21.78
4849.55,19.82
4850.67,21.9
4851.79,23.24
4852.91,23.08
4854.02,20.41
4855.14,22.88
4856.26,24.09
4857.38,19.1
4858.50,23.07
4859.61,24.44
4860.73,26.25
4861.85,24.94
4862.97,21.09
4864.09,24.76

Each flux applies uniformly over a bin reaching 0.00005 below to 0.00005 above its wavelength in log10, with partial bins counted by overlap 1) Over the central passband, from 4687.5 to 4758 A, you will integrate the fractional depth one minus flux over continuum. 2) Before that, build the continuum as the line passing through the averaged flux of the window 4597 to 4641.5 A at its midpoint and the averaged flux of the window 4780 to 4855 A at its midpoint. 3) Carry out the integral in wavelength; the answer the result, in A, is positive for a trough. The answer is 5.6 A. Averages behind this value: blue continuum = 12.1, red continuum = 17.4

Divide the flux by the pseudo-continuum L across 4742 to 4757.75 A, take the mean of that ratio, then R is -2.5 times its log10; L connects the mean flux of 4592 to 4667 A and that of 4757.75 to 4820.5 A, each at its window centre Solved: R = 0.369 mag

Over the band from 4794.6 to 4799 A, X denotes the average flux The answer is 8.67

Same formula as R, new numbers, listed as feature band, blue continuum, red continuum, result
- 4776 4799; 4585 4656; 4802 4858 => 0.20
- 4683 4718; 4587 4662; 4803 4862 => 0.14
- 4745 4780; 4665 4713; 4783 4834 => 0.26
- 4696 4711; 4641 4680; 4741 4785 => 0.11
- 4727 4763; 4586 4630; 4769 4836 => 0.20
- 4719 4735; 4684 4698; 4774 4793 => -0.20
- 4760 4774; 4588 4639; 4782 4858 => 0.28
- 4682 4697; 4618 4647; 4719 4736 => 0.14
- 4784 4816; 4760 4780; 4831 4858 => 0.28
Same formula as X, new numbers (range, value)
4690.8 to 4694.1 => 11.9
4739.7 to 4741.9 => 14.1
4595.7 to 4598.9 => 13.8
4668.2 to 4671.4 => 14.5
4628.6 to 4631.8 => 9.89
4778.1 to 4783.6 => 18.7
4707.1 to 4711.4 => 13.8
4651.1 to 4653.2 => 14.2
